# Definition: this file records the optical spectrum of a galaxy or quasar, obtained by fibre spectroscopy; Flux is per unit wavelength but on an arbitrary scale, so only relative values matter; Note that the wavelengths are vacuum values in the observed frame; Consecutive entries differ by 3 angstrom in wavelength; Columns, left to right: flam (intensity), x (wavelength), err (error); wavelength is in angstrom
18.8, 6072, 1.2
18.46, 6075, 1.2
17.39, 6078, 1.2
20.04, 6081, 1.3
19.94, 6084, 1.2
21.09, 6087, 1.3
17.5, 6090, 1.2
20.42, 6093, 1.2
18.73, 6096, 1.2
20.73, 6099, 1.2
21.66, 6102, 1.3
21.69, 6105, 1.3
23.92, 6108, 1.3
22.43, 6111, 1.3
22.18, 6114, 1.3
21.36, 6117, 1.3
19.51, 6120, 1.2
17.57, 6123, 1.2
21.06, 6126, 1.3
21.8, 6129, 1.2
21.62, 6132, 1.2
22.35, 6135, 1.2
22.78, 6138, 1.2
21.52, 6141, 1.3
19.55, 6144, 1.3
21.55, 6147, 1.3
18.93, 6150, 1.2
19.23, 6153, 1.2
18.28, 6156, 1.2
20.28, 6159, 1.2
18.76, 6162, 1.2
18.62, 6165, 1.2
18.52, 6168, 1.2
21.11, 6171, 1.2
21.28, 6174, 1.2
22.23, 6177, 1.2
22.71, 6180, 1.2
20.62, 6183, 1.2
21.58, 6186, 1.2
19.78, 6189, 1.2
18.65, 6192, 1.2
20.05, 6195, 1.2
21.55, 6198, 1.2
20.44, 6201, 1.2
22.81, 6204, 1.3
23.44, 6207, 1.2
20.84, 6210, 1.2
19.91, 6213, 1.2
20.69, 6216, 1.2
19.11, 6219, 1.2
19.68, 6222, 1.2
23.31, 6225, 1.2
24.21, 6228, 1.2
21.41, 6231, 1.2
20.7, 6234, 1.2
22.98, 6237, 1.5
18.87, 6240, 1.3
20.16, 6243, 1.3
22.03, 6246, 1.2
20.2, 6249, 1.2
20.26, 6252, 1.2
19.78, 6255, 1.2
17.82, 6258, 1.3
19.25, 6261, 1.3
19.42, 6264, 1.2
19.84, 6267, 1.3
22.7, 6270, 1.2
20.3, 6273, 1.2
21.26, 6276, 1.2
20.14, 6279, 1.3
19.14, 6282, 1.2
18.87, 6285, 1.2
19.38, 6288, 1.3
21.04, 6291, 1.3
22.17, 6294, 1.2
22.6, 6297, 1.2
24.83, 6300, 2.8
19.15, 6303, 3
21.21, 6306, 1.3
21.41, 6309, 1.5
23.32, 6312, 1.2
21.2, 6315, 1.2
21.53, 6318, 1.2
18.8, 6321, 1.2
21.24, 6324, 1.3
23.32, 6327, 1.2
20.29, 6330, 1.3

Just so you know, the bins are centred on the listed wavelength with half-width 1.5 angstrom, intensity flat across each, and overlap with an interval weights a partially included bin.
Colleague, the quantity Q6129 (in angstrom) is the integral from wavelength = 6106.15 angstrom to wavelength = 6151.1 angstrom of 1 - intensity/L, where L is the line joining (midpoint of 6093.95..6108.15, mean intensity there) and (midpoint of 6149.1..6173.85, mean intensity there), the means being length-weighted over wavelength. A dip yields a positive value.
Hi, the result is -2.1 angstrom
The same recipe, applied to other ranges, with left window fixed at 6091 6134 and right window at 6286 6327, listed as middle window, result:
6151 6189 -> 1.6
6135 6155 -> 0.4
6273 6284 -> 0.6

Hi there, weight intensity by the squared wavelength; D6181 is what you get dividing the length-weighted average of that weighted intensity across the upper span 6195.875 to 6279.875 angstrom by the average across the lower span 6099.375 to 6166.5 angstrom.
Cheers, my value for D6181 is 1.04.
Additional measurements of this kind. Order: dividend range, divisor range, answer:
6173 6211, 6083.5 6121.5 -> 1.05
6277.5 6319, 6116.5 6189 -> 1.08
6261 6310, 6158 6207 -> 1.04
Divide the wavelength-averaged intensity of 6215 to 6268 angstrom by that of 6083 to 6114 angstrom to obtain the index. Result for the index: 1.0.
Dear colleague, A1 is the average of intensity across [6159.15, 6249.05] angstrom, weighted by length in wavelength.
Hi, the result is 20.9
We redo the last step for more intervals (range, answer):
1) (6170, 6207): 21.2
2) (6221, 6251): 21.4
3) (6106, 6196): 20.7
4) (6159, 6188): 20.6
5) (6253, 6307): 20.5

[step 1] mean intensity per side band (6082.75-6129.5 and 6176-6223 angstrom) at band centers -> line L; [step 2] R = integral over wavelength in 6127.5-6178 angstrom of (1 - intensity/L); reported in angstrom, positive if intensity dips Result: 0.8 angstrom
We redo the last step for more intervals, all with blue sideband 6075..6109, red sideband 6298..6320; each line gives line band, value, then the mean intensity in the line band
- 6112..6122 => -0.3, 20.9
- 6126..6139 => -1.0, 22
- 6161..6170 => 0.8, 18.8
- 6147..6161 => 0.8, 19.4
